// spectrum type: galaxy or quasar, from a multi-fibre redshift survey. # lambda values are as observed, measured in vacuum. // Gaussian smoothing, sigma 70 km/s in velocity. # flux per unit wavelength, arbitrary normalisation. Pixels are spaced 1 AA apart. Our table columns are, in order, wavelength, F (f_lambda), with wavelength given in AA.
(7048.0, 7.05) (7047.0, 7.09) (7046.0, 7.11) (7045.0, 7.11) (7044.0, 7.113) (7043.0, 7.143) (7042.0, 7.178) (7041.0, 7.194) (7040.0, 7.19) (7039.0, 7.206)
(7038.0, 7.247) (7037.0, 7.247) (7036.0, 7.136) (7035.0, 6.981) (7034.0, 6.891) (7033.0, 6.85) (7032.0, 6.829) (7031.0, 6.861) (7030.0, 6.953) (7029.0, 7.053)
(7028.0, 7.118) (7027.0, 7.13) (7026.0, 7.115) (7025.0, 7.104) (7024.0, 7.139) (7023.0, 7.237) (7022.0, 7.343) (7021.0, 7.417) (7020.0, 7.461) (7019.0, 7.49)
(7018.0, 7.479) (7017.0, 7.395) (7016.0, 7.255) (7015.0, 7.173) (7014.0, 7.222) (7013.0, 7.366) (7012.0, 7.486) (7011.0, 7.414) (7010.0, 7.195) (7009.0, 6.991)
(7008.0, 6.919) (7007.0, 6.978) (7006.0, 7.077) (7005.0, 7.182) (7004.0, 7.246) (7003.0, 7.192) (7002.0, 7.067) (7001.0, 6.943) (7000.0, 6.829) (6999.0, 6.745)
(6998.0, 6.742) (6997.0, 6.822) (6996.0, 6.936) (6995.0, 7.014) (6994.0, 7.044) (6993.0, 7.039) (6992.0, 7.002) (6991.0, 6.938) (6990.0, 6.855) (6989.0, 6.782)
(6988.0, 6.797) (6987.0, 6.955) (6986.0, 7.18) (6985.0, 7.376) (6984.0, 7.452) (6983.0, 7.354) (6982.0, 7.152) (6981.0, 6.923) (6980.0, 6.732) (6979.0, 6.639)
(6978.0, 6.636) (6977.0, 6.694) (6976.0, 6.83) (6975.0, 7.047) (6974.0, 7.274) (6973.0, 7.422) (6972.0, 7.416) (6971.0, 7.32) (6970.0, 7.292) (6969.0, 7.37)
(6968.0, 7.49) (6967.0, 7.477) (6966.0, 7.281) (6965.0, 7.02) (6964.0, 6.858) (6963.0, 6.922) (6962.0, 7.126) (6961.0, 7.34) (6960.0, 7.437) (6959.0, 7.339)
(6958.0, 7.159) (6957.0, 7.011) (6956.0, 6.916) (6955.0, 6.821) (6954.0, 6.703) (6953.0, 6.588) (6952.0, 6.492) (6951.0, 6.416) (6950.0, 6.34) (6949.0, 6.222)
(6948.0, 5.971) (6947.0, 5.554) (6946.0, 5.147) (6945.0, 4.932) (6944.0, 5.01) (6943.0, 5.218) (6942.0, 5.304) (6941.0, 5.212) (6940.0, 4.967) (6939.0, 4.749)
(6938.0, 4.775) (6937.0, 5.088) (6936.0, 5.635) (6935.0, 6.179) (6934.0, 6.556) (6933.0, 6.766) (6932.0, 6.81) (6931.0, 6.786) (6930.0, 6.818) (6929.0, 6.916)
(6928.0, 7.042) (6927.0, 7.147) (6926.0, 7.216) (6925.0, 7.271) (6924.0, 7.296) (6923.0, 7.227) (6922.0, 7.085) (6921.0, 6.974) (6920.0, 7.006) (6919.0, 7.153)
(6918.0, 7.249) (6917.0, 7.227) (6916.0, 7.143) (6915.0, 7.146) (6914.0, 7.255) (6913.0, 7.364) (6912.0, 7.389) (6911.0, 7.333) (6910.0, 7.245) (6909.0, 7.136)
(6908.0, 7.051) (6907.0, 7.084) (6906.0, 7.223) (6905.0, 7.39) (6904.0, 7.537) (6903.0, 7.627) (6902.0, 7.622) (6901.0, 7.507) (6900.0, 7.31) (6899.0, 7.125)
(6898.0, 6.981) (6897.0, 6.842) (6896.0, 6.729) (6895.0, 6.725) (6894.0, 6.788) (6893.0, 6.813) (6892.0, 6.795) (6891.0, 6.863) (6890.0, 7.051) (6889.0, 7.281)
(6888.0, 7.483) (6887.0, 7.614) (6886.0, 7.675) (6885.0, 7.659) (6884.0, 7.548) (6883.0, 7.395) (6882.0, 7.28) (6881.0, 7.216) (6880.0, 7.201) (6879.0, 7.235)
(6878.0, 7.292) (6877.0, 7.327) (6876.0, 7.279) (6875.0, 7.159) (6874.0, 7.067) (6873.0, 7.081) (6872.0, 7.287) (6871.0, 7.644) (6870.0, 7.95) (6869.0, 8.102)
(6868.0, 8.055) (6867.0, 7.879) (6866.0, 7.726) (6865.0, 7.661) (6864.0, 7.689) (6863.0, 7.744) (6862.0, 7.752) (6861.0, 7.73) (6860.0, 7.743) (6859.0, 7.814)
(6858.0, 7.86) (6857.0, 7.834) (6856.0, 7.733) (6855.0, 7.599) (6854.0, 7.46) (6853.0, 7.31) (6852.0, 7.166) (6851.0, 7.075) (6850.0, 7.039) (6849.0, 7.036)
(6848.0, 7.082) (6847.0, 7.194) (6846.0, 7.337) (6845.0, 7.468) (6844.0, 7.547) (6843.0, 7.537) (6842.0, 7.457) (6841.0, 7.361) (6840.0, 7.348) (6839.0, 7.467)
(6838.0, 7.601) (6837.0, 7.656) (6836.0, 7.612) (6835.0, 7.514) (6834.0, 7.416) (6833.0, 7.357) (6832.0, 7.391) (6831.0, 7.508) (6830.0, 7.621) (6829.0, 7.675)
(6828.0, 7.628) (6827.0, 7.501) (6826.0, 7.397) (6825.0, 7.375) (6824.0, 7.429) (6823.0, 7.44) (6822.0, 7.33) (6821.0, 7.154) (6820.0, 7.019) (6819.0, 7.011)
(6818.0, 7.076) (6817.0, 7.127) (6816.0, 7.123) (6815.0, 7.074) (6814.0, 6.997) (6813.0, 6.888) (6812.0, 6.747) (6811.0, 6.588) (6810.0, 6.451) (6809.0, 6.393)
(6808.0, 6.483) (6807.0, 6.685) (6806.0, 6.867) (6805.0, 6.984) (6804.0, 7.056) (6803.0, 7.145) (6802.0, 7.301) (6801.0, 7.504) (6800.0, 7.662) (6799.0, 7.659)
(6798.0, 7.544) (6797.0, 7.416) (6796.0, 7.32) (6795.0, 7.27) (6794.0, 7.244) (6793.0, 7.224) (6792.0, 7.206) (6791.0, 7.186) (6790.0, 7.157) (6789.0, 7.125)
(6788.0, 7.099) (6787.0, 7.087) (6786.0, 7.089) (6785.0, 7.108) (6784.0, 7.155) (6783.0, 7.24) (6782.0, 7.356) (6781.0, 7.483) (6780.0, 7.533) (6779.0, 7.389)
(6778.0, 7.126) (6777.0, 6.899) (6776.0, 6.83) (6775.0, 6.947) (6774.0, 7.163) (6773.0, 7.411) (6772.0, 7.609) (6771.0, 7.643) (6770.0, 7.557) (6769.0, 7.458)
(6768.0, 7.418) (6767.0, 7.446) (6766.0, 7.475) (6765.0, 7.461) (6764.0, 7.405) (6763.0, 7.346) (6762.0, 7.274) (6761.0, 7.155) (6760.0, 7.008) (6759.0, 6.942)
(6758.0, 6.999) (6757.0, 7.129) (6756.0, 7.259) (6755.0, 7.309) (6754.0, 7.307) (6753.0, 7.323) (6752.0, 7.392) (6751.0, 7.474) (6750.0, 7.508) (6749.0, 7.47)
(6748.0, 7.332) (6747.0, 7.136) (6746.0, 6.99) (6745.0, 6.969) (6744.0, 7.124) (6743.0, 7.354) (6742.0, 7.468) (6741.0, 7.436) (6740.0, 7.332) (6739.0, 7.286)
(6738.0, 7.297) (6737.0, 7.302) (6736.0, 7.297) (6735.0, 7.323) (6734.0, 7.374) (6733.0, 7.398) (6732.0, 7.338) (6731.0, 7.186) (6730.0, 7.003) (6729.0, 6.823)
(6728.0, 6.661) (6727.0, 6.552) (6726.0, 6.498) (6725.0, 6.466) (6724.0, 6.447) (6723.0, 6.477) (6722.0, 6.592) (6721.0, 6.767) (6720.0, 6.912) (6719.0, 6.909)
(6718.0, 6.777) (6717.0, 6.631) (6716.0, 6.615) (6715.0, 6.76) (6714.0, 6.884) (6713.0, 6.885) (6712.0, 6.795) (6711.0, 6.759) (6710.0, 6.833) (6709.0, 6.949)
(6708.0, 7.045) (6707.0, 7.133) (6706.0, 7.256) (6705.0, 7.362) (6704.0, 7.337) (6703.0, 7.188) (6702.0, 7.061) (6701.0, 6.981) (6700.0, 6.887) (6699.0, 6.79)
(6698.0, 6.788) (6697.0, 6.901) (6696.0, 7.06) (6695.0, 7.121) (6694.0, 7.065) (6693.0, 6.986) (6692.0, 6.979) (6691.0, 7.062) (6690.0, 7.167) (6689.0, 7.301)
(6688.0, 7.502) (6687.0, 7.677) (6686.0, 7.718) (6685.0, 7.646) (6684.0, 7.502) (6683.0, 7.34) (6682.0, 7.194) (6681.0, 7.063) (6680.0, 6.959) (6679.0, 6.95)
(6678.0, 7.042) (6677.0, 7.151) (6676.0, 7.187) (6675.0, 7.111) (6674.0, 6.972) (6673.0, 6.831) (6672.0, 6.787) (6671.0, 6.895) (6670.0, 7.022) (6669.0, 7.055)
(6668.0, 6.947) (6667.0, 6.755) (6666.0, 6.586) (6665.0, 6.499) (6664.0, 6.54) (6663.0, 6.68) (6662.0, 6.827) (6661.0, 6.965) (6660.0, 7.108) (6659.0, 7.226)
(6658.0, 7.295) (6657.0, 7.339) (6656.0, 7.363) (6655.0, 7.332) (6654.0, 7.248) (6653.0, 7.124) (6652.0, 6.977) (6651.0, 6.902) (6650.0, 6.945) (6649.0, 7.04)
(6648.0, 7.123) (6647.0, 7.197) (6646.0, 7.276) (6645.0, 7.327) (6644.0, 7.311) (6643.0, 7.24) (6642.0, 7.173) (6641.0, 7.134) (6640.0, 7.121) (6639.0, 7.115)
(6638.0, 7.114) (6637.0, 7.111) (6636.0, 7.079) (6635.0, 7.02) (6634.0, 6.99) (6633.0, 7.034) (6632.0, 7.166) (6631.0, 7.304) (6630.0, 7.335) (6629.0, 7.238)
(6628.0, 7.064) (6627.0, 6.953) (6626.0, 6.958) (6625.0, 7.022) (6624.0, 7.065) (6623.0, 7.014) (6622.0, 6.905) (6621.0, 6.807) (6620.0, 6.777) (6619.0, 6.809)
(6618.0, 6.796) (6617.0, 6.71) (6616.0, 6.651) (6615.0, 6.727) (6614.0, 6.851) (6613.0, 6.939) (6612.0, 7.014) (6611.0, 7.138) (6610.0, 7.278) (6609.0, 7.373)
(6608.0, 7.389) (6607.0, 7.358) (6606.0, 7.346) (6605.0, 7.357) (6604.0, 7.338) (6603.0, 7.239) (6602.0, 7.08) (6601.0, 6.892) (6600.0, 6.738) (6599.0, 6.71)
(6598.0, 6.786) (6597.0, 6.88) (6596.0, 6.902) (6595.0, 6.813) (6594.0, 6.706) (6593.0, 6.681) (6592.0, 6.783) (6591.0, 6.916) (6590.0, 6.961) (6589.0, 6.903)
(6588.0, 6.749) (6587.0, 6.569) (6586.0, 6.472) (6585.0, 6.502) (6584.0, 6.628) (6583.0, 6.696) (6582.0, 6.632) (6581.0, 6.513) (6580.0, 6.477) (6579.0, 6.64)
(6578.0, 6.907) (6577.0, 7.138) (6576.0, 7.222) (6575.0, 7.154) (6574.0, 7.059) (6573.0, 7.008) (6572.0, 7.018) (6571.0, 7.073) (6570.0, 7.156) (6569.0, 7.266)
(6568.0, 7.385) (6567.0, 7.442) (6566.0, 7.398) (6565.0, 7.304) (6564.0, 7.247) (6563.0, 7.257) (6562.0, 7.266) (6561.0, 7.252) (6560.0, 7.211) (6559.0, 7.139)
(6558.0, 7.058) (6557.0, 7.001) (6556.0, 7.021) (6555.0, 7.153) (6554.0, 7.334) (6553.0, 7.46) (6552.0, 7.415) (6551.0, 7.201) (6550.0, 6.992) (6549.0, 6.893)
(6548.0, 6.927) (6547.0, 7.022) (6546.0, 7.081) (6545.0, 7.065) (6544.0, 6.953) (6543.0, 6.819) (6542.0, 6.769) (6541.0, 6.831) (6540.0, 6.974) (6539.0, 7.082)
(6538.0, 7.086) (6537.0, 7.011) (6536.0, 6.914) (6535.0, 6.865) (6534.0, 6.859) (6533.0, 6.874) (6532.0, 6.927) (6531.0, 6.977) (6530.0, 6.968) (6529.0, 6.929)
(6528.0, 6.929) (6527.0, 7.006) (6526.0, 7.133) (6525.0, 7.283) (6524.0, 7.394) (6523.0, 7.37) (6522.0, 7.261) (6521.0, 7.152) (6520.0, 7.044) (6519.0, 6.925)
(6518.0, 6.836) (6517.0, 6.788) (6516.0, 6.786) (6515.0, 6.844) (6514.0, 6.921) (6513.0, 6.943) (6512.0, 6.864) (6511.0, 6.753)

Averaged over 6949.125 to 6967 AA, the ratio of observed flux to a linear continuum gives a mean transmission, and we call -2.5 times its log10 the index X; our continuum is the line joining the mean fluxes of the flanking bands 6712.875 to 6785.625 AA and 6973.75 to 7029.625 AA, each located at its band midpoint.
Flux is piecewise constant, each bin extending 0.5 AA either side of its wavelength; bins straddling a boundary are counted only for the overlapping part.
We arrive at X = 0.03 mag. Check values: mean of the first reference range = 7.15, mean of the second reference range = 7.09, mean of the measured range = 6.93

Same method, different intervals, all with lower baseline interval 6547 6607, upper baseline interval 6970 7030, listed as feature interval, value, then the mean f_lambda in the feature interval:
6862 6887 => -0.07 mag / 7.51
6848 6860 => -0.06 mag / 7.44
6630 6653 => -0.02 mag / 7.13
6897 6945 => 0.06 mag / 6.73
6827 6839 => -0.07 mag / 7.54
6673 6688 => -0.03 mag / 7.25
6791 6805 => -0.04 mag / 7.33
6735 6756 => -0.04 mag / 7.3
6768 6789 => -0.03 mag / 7.26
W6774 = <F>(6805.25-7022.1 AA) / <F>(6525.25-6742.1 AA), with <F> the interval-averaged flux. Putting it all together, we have 1.01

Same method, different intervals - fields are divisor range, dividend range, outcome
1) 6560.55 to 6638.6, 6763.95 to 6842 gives 1.04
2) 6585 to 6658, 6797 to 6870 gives 1.05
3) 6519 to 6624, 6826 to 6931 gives 1.05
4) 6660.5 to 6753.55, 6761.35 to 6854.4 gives 1.03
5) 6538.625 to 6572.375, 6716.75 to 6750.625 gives 0.99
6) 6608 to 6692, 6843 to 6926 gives 1.04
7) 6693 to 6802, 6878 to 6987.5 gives 0.96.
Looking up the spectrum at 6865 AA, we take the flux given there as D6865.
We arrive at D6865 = 7.661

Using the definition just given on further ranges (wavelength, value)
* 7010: 7.195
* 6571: 7.073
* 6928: 7.042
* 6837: 7.656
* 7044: 7.113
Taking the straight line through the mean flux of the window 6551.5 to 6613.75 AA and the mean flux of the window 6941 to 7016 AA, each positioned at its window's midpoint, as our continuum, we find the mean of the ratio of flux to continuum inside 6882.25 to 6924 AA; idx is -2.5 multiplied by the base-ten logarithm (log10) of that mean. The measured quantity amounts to -0.05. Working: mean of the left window 7.03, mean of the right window 6.86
